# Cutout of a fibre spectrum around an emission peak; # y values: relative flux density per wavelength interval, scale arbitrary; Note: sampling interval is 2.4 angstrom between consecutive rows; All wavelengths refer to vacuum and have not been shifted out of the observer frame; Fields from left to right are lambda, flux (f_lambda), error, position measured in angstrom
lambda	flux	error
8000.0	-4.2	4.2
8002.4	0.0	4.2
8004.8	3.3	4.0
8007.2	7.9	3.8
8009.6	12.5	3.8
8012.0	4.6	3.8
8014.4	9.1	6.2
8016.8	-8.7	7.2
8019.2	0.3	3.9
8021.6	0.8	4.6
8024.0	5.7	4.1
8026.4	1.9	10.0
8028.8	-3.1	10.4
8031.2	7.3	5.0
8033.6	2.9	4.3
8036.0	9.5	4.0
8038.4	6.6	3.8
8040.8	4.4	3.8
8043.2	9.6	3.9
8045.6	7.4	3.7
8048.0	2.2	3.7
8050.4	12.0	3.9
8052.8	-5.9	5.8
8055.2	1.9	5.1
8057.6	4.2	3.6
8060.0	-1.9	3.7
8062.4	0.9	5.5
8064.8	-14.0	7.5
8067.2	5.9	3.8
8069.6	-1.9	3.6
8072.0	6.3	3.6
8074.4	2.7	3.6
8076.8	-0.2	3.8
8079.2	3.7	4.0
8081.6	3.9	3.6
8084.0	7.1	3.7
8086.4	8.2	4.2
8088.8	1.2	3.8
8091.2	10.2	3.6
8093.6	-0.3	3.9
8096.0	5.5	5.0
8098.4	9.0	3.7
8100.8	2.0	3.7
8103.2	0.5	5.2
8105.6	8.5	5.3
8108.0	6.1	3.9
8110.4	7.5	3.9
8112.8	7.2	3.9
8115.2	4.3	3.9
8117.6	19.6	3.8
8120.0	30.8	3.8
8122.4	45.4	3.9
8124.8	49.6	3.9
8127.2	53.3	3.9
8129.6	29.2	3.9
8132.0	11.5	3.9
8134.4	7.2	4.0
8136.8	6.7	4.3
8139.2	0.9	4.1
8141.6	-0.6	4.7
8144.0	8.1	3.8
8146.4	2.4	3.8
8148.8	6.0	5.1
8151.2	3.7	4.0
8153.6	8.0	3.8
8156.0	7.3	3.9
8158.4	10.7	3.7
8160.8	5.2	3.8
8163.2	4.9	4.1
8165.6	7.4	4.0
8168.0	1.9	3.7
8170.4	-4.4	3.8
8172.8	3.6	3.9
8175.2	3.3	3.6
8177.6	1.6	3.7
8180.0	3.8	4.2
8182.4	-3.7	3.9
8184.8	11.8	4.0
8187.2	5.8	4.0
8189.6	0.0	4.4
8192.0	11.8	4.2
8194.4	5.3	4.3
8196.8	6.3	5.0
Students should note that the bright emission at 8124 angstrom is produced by [O II] 3727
